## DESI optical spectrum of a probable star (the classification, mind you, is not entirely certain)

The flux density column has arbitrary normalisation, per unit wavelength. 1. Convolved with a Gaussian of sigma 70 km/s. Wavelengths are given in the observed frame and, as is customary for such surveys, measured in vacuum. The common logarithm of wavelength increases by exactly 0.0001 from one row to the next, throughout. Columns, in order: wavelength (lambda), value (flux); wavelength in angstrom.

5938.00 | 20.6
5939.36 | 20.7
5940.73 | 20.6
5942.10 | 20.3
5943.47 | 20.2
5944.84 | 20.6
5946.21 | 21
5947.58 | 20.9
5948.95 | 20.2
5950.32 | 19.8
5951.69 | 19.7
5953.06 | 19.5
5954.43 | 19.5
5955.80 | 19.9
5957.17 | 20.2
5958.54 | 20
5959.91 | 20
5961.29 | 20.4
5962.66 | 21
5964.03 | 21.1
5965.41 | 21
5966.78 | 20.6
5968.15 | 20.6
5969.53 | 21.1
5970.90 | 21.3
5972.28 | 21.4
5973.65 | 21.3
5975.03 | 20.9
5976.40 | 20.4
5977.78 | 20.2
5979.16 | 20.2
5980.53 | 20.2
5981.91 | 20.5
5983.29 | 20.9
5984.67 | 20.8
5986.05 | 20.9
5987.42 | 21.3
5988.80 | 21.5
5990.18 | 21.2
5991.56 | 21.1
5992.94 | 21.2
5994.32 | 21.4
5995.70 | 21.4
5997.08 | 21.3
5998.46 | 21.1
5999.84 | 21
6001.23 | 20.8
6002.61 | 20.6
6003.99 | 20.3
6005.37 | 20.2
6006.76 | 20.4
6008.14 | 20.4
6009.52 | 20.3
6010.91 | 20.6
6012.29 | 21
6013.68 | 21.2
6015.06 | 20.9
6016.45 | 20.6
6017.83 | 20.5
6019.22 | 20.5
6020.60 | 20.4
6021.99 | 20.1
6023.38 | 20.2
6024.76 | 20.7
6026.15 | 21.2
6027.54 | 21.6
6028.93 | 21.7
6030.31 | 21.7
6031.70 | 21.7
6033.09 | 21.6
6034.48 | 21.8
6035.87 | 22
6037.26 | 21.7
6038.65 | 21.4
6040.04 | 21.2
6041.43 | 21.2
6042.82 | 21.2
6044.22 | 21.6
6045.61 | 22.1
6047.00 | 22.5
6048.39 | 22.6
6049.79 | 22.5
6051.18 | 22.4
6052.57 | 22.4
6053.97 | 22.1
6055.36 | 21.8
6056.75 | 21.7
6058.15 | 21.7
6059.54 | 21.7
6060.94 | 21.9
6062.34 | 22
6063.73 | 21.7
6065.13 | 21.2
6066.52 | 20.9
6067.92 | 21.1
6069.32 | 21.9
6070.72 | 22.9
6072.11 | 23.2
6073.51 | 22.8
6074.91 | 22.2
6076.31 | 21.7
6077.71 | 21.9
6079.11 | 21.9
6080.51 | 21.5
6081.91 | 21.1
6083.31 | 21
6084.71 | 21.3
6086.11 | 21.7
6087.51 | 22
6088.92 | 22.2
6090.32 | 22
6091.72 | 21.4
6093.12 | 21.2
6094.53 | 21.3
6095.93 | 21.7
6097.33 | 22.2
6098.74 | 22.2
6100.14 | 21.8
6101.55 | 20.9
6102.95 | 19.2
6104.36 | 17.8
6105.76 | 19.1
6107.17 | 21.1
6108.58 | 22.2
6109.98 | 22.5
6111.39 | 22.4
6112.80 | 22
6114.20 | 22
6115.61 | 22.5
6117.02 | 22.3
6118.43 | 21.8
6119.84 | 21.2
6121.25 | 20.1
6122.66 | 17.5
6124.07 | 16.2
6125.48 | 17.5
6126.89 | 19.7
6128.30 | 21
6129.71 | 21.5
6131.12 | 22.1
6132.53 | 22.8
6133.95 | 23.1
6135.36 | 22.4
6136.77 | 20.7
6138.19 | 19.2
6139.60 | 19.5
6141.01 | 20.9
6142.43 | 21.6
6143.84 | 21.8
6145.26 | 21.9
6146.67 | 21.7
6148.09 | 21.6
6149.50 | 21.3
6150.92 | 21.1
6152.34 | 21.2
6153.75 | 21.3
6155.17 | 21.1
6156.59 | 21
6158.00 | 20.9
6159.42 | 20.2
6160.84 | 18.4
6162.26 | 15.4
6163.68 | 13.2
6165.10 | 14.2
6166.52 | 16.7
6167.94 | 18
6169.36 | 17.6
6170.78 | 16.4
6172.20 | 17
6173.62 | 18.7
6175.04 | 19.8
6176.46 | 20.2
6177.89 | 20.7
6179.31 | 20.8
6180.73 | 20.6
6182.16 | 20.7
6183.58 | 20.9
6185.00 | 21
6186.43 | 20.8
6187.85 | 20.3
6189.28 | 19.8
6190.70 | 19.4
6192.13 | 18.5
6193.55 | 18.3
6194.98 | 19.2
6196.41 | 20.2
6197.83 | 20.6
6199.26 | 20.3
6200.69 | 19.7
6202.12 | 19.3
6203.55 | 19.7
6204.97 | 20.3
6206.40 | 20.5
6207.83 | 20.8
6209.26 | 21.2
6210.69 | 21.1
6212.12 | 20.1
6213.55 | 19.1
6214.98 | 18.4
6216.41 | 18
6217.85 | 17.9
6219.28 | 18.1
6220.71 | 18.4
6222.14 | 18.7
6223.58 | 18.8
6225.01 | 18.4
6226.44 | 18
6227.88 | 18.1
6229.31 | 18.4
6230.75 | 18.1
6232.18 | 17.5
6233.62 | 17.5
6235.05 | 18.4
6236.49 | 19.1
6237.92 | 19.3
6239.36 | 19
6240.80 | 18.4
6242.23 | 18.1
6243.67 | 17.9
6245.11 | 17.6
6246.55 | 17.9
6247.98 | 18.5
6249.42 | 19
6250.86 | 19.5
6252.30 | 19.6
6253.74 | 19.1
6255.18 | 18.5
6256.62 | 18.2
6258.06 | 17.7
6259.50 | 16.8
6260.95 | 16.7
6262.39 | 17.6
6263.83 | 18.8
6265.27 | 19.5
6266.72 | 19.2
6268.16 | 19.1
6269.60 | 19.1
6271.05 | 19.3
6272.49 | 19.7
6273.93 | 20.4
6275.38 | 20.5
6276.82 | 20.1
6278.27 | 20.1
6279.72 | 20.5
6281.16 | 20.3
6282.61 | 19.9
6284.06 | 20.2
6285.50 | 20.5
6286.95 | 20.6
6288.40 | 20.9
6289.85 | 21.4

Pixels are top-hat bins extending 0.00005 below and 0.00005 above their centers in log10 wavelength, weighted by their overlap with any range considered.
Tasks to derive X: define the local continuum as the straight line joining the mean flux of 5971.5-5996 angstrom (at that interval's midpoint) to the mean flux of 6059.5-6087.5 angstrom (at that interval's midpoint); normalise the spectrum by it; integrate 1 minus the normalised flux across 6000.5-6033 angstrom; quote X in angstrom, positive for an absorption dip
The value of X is 0.71 angstrom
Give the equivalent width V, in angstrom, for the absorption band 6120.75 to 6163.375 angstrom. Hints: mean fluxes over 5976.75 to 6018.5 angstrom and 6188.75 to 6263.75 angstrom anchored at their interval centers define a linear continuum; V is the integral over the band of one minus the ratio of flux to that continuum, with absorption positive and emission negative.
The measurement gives -1.9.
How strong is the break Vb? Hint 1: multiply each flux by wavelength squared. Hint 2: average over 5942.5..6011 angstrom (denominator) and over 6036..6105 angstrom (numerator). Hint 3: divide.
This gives 1.1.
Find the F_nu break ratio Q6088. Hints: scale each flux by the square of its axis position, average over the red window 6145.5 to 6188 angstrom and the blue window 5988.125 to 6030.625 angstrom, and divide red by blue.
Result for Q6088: 1.0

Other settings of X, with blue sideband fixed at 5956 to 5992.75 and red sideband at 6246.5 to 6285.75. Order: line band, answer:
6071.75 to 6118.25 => -3.40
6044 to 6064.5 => -1.74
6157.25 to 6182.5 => 1.81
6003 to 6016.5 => -0.01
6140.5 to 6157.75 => -1.36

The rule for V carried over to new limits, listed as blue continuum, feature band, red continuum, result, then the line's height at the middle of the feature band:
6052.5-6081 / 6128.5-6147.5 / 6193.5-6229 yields -0.76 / 20.6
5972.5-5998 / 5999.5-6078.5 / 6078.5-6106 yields -1.32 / 21.1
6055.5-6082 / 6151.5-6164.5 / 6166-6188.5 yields 0.45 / 19.8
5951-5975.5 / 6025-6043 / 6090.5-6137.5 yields -0.67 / 20.8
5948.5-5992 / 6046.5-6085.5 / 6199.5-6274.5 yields -3.83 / 20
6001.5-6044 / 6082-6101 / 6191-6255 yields -1.30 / 20.3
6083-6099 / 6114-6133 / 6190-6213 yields 0.58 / 21.2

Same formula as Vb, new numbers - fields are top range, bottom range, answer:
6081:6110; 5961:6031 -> 1.05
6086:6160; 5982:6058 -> 1.03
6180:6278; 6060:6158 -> 0.93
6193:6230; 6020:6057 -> 0.94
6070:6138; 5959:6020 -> 1.06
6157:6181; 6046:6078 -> 0.85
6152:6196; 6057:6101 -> 0.90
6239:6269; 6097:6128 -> 0.93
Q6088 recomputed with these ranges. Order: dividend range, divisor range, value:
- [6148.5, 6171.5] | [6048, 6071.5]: 0.88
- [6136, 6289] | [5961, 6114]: 0.96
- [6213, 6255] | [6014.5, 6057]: 0.92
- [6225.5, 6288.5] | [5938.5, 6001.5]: 1.01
